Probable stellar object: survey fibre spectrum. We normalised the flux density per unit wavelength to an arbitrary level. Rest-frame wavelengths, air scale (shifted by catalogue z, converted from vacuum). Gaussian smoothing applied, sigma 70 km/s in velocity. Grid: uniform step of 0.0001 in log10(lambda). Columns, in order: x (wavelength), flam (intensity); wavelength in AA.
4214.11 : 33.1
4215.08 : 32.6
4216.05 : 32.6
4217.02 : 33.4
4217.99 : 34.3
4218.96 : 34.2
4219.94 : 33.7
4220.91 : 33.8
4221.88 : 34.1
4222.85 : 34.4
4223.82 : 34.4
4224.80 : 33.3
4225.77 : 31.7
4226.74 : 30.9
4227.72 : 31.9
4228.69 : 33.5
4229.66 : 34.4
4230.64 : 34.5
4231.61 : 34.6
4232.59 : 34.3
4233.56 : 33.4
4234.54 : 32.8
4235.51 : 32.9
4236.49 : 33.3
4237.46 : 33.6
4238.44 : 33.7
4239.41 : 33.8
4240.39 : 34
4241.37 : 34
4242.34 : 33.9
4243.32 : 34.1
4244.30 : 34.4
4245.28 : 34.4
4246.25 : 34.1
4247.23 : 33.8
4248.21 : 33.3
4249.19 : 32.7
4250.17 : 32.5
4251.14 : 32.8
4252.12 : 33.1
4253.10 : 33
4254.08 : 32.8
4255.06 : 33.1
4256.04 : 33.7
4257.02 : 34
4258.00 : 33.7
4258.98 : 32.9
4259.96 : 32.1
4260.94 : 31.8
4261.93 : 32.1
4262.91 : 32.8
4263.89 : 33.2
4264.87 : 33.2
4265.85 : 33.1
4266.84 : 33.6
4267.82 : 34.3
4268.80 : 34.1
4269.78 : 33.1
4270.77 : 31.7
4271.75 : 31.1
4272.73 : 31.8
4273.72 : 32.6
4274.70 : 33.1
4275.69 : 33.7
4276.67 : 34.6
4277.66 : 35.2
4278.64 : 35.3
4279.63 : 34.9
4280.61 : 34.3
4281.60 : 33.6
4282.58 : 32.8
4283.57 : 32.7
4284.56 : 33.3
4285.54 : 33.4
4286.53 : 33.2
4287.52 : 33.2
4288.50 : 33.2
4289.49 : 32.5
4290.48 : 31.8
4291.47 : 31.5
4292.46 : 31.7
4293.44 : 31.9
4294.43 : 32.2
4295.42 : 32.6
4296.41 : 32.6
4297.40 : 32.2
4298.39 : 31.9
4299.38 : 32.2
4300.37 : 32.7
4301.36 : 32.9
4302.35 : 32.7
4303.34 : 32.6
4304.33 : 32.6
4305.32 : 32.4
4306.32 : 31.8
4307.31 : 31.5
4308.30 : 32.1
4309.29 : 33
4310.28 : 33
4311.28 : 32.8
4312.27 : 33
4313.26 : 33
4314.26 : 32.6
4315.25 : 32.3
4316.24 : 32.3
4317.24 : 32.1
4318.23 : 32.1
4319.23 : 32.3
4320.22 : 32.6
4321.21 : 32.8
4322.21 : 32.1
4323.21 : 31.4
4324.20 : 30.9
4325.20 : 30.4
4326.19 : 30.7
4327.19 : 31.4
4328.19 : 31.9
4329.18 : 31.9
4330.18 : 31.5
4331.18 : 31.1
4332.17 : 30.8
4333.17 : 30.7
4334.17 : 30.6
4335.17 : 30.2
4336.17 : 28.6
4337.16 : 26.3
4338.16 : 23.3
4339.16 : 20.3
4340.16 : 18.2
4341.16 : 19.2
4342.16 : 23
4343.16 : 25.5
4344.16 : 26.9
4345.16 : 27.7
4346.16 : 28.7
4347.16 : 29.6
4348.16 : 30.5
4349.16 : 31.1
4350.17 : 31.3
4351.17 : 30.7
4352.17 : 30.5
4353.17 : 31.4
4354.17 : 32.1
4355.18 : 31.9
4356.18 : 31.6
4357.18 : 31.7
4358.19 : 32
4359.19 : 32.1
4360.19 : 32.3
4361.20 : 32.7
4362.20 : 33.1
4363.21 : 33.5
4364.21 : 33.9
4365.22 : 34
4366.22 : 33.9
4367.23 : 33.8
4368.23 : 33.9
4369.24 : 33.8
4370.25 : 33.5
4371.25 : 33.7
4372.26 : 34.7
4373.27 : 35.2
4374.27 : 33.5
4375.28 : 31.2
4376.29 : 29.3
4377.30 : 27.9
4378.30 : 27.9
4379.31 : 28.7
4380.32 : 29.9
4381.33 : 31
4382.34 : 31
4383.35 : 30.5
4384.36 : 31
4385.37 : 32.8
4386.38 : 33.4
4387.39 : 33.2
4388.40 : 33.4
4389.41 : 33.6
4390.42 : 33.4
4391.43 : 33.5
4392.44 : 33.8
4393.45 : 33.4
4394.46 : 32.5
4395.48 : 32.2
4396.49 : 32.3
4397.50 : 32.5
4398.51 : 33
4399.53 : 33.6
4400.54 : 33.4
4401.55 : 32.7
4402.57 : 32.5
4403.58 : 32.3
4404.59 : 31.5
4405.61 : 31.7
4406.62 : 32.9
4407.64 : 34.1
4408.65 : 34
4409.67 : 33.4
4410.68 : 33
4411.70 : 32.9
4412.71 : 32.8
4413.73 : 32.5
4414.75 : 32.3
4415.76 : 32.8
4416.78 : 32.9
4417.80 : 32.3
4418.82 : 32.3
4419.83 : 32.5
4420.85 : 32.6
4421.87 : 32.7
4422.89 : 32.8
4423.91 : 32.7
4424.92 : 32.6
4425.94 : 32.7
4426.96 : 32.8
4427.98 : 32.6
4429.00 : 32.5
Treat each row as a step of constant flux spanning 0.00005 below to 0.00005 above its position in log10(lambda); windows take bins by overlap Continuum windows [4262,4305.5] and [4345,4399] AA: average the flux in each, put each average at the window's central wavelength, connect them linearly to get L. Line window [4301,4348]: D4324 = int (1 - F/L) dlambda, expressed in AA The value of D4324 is 3.5 AA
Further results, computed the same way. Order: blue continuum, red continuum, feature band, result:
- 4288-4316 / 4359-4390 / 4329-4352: 3.3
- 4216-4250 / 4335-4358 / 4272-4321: -3.9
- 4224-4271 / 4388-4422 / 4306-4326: 0.6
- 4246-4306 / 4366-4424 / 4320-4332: 0.5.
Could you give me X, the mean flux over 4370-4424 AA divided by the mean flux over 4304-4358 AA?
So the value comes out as 1.07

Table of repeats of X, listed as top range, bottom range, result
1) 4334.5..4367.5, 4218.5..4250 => 0.88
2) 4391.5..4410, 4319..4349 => 1.15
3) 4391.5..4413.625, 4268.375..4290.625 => 0.99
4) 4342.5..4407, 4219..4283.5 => 0.95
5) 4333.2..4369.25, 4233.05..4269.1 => 0.89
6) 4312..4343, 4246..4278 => 0.89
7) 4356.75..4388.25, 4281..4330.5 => 1.00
